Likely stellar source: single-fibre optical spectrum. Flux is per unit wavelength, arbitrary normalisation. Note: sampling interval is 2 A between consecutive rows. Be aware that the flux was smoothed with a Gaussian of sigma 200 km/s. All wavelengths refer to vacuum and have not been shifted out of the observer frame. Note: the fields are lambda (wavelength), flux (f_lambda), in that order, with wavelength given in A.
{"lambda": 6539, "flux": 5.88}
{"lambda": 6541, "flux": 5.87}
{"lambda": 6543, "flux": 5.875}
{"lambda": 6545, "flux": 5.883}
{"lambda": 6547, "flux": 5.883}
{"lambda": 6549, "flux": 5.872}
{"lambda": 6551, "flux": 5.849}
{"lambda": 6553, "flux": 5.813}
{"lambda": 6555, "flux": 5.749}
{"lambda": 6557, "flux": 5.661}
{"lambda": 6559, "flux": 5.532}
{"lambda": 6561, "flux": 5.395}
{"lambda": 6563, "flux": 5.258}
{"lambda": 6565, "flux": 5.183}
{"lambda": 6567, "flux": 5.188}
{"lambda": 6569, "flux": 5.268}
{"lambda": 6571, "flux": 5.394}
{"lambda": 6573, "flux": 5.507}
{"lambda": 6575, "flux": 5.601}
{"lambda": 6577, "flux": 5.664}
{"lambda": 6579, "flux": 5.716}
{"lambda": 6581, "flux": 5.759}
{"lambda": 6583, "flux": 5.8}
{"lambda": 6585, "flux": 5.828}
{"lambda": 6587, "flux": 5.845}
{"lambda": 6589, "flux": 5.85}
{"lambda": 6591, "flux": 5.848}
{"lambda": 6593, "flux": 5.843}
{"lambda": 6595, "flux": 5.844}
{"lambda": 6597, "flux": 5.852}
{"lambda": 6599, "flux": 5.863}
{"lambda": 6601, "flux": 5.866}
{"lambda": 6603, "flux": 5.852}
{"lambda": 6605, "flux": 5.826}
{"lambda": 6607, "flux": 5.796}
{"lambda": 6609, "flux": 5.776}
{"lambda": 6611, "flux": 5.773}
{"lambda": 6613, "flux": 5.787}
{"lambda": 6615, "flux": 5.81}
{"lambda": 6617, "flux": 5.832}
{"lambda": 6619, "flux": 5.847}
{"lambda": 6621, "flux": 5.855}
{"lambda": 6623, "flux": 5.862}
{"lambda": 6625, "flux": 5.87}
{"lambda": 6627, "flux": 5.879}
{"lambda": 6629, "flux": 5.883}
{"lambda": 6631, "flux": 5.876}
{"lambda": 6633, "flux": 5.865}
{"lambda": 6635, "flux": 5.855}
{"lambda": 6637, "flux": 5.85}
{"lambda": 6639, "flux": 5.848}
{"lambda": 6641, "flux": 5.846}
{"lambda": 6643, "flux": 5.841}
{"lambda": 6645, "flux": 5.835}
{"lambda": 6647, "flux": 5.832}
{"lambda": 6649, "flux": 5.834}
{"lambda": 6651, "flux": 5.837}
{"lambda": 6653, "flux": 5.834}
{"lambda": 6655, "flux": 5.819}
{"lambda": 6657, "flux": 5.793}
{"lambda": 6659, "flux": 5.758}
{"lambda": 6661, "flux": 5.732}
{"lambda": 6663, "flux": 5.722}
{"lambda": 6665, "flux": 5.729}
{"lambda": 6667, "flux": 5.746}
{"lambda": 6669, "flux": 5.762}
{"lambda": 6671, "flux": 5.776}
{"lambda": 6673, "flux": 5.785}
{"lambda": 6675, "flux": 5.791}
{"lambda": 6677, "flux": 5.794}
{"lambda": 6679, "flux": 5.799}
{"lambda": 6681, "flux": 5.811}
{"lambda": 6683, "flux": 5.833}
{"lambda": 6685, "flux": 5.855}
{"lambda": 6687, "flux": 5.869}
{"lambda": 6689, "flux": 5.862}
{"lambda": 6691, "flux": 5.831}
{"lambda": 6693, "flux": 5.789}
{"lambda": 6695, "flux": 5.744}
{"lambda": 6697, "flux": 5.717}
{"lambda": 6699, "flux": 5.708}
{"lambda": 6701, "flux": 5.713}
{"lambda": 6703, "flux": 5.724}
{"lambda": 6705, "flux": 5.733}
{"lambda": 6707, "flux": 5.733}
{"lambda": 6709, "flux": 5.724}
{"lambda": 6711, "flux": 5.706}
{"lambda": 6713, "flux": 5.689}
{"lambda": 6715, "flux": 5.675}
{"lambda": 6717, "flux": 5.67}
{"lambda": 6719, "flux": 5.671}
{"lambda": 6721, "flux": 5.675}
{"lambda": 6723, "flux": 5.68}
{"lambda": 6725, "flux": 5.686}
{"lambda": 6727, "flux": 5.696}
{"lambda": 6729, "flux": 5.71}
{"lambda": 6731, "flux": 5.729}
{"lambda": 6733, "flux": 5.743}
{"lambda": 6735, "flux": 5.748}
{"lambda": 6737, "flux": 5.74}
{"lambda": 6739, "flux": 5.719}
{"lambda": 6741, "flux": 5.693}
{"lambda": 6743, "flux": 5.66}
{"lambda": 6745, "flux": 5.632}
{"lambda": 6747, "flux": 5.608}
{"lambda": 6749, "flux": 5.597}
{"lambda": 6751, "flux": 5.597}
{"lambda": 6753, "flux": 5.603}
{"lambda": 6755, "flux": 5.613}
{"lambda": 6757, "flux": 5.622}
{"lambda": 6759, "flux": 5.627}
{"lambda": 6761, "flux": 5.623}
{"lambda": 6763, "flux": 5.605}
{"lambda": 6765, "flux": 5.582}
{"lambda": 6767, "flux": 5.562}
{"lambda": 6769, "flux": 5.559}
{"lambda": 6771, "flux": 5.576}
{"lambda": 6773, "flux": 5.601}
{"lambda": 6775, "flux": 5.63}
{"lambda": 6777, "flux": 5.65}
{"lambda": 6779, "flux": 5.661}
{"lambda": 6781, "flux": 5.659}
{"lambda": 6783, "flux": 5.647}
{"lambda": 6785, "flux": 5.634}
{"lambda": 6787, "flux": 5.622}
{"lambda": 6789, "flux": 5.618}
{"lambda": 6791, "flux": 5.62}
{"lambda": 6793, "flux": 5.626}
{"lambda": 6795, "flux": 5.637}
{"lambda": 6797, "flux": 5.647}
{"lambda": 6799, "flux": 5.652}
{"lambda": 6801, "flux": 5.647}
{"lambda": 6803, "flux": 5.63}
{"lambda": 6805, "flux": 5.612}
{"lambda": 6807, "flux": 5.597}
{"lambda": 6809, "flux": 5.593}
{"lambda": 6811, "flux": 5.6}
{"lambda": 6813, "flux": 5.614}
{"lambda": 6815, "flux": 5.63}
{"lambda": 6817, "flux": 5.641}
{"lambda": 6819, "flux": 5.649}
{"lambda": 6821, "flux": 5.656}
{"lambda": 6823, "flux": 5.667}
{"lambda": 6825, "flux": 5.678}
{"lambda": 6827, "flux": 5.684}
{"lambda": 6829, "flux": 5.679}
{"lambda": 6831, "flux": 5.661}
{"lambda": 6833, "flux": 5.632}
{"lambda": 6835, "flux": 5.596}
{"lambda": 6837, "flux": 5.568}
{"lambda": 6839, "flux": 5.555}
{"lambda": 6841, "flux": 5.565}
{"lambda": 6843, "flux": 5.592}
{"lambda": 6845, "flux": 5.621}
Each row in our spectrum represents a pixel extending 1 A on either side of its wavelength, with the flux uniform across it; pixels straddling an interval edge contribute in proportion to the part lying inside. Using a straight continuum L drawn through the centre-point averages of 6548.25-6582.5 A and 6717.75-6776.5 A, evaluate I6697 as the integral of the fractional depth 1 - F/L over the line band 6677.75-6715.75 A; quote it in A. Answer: -1.0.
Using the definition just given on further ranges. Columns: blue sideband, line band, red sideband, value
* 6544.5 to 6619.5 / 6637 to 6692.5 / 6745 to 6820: -1.34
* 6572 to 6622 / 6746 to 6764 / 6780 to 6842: 0.20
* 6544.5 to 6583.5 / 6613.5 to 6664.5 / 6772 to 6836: -2.05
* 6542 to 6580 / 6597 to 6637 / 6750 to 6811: -1.72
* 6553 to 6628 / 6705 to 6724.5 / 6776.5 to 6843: -0.10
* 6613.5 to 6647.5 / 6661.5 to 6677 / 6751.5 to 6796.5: 0.08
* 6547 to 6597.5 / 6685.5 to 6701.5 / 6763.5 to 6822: -0.43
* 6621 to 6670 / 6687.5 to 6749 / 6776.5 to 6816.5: 0.18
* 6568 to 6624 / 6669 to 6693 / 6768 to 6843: -0.45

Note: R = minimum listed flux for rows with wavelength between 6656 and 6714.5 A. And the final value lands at 5.689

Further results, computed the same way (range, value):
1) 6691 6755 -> 5.597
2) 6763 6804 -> 5.559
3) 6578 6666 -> 5.716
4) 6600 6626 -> 5.773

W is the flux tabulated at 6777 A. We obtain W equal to 5.65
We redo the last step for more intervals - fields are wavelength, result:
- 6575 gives 5.601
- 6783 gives 5.647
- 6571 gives 5.394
